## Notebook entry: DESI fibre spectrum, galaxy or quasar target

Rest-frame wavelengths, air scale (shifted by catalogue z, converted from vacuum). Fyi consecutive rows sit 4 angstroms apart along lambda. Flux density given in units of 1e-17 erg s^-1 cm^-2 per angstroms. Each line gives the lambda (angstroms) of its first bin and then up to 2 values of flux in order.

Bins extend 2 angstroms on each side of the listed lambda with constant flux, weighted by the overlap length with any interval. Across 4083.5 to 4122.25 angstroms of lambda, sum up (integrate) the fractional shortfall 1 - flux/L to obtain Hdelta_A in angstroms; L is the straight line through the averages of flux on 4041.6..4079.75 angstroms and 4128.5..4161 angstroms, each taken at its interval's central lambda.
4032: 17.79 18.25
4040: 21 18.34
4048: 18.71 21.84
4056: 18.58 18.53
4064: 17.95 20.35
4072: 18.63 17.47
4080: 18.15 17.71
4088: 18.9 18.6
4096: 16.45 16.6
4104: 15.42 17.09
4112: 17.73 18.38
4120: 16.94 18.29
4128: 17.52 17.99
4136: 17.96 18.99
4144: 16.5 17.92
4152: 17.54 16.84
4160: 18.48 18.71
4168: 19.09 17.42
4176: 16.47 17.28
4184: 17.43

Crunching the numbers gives 2.0 angstroms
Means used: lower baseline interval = 18.9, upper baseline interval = 17.7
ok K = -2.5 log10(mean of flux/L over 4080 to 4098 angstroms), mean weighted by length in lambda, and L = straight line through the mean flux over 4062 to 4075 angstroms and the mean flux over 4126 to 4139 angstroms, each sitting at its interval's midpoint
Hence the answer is 0.037 mag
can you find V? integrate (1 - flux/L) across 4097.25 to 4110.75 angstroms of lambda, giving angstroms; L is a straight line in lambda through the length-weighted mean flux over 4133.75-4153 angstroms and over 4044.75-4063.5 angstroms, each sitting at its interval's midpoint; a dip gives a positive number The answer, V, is 1.4 angstroms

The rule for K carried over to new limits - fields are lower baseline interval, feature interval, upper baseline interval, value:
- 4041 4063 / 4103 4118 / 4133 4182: 0.07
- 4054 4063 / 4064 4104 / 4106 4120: 0.01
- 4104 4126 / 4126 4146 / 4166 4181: -0.02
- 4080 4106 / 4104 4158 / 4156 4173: 0.02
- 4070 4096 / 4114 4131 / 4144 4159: -0.01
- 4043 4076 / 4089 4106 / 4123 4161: 0.10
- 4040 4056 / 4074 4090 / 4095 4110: -0.03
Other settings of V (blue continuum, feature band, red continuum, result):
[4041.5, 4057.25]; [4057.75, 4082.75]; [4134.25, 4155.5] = 0.8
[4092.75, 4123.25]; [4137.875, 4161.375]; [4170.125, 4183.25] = -0.8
